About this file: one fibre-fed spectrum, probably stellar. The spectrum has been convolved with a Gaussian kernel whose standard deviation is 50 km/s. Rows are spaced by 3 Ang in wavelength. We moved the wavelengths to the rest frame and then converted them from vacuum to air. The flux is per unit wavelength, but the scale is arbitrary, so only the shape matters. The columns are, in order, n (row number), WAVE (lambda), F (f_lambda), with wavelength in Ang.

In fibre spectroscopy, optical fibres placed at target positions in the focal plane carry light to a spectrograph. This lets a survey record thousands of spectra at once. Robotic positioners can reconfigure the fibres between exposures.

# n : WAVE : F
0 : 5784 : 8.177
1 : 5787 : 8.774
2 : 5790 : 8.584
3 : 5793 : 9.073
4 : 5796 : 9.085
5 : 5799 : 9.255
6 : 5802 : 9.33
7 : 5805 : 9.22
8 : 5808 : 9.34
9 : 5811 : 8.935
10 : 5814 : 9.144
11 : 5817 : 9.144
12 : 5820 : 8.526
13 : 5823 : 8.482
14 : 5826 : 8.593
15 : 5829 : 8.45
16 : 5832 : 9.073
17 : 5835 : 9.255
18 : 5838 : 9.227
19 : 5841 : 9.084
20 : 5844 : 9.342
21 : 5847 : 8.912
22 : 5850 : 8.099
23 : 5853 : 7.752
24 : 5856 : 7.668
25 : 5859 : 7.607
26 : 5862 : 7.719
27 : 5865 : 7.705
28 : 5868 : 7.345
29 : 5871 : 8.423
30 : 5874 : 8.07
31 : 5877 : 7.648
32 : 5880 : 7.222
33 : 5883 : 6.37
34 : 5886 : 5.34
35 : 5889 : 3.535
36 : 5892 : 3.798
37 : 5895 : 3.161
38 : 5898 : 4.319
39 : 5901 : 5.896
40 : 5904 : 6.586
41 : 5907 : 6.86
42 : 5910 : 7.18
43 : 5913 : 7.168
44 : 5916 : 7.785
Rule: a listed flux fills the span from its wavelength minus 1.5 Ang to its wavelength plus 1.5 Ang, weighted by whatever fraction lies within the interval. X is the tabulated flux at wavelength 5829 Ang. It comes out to 8.45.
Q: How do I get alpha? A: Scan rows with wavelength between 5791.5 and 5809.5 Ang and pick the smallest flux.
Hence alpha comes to 9.073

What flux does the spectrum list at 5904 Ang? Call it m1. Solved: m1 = 6.586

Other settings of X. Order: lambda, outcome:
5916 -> 7.785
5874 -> 8.07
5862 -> 7.719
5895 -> 3.161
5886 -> 5.34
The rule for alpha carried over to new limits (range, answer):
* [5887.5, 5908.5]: 3.161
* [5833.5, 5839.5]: 9.227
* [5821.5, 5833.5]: 8.45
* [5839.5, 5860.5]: 7.607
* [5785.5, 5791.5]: 8.584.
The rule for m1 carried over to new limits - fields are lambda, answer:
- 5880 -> 7.222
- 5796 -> 9.085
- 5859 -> 7.607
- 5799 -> 9.255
